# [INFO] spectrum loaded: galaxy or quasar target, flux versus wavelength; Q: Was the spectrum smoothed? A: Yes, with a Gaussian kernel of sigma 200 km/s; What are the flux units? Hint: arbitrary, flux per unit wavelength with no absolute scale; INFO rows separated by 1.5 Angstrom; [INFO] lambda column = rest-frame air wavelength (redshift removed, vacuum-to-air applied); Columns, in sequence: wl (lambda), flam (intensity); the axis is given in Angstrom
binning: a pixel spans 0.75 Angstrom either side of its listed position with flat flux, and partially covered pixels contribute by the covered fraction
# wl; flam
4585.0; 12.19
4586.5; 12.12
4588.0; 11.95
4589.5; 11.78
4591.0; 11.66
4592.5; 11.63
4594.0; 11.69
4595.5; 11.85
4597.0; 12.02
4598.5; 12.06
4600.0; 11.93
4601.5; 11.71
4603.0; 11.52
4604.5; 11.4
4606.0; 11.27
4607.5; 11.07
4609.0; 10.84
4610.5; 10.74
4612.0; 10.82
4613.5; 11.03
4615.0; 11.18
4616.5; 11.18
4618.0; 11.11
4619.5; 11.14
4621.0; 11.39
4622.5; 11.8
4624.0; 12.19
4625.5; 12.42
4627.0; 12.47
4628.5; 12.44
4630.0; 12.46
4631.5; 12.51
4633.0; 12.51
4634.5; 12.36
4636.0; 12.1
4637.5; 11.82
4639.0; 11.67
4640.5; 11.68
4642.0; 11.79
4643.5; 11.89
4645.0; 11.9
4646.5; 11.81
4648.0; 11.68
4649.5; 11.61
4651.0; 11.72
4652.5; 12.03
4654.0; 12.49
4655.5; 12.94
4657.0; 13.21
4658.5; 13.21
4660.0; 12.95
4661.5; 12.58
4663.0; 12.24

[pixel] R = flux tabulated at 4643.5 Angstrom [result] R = 11.89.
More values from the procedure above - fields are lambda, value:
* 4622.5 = 11.8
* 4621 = 11.39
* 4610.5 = 10.74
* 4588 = 11.95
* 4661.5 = 12.58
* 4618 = 11.11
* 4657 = 13.21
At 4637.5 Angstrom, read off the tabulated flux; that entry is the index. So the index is 11.82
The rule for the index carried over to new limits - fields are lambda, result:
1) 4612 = 10.82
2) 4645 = 11.9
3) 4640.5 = 11.68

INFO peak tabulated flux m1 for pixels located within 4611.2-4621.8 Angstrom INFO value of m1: 11.39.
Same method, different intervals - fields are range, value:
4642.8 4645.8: 11.9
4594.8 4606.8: 12.06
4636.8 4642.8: 11.82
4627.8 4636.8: 12.51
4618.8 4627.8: 12.47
